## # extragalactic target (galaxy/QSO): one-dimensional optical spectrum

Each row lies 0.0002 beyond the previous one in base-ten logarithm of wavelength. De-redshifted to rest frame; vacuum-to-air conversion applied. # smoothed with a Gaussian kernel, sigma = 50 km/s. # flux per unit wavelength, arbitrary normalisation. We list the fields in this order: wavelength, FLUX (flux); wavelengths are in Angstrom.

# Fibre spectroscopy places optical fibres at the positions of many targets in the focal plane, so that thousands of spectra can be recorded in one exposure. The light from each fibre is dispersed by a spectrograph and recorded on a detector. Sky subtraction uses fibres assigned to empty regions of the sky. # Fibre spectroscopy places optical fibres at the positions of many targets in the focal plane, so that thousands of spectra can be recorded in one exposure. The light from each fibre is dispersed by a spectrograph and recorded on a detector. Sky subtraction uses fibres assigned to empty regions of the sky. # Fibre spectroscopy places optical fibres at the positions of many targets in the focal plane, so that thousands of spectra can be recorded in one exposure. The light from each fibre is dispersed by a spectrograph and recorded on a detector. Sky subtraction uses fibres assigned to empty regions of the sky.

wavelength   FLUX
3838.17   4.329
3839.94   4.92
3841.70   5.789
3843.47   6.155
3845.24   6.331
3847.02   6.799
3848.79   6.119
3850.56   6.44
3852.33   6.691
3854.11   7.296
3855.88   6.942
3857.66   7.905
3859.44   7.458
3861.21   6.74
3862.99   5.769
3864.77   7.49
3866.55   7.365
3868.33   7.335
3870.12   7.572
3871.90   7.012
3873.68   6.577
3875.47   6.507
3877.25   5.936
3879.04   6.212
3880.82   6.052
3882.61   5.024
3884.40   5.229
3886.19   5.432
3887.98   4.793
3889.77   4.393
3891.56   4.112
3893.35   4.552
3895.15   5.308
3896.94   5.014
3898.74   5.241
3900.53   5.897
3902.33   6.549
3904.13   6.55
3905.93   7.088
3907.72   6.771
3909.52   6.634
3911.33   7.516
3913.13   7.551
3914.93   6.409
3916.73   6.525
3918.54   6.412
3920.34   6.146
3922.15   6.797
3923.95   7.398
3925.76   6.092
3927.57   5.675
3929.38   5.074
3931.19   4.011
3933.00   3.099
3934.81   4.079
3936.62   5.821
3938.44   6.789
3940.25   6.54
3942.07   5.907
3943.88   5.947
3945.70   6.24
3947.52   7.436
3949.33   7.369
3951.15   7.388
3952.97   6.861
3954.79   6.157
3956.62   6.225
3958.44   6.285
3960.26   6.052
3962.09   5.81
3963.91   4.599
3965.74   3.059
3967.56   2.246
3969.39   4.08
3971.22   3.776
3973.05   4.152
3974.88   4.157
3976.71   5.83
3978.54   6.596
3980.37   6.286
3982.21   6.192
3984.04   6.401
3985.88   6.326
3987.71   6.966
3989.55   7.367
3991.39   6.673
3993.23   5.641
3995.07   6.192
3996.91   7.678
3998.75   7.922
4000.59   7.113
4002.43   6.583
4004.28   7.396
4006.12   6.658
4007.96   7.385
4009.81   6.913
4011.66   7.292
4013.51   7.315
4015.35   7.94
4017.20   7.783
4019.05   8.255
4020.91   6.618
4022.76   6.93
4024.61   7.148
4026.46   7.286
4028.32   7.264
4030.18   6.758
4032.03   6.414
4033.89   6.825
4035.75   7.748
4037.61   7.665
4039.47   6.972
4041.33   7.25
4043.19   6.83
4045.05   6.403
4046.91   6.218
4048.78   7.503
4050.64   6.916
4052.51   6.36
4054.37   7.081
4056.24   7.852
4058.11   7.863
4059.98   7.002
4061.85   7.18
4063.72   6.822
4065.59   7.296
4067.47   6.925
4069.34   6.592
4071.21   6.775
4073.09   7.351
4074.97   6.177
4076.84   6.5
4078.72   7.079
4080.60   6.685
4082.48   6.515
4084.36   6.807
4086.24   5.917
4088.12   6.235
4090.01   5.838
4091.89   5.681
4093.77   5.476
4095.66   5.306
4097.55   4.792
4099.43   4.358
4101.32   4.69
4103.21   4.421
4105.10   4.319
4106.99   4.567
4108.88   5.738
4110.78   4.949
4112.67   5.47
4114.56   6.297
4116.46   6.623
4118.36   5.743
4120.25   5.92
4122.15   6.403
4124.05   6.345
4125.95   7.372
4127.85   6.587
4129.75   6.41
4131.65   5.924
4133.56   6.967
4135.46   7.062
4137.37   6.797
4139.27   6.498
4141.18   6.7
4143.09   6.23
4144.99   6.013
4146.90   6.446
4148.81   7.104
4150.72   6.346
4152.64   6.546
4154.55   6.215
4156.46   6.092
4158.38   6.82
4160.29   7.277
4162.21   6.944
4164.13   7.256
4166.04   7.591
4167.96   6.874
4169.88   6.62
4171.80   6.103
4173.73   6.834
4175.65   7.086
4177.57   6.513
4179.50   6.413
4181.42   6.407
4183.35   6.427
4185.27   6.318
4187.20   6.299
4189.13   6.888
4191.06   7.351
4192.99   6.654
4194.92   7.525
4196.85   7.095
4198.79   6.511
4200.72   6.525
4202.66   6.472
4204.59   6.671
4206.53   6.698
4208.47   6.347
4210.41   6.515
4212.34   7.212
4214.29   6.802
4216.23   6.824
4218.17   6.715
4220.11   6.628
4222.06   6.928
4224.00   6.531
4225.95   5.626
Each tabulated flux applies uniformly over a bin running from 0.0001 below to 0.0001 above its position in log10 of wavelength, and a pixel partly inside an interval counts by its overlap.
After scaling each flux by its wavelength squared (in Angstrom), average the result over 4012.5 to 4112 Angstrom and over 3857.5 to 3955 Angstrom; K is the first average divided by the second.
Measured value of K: 1.1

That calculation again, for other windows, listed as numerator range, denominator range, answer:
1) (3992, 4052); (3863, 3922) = 1.23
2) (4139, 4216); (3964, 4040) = 1.12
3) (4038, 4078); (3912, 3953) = 1.20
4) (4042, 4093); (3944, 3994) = 1.23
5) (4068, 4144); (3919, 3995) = 1.13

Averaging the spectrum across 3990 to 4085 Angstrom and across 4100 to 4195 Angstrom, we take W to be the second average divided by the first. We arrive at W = 0.9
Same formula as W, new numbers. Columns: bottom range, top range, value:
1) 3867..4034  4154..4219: 1.09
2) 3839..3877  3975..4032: 1.03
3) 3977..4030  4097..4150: 0.85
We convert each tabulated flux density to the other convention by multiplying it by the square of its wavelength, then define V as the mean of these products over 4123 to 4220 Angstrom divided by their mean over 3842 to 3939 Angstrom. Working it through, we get 1.25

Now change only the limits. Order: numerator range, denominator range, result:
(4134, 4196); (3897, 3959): 1.21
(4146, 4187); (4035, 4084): 1.01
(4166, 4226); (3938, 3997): 1.27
